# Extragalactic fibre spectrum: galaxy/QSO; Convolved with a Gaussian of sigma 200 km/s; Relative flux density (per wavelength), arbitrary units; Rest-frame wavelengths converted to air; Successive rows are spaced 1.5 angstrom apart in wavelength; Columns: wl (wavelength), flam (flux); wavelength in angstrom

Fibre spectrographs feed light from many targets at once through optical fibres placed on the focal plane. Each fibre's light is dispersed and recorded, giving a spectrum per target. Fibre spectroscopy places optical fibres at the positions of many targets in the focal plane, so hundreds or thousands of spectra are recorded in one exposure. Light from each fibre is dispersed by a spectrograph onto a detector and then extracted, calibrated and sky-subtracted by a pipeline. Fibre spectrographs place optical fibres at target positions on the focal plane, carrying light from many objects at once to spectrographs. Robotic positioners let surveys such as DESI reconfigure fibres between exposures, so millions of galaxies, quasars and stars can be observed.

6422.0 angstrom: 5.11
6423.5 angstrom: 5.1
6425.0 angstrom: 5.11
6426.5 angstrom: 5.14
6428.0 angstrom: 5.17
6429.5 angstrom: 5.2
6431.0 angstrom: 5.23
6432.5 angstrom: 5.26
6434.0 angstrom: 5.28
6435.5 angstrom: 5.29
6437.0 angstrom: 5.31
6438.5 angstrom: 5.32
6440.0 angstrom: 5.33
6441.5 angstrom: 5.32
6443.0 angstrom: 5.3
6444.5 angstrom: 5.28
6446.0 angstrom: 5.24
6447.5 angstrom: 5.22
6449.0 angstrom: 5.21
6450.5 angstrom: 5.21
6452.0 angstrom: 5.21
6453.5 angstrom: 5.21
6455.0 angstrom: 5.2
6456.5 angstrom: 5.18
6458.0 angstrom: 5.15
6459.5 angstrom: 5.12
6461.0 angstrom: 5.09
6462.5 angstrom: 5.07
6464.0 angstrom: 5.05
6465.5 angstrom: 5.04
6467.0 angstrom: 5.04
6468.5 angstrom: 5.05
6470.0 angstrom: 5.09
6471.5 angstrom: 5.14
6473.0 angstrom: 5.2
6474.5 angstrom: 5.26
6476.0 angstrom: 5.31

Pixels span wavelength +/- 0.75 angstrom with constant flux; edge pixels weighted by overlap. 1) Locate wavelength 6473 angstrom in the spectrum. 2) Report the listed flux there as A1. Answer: 5.2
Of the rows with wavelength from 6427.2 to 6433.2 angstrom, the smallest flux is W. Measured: 5.17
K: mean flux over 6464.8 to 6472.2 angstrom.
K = 5.07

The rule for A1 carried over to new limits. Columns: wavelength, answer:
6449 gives 5.21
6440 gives 5.33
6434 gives 5.28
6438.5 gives 5.32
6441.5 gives 5.32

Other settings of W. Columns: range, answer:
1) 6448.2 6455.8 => 5.2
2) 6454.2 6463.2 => 5.07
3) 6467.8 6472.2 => 5.05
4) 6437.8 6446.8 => 5.24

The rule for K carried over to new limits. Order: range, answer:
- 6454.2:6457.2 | 5.19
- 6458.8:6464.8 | 5.08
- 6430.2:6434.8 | 5.26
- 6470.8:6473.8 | 5.17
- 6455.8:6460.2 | 5.15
